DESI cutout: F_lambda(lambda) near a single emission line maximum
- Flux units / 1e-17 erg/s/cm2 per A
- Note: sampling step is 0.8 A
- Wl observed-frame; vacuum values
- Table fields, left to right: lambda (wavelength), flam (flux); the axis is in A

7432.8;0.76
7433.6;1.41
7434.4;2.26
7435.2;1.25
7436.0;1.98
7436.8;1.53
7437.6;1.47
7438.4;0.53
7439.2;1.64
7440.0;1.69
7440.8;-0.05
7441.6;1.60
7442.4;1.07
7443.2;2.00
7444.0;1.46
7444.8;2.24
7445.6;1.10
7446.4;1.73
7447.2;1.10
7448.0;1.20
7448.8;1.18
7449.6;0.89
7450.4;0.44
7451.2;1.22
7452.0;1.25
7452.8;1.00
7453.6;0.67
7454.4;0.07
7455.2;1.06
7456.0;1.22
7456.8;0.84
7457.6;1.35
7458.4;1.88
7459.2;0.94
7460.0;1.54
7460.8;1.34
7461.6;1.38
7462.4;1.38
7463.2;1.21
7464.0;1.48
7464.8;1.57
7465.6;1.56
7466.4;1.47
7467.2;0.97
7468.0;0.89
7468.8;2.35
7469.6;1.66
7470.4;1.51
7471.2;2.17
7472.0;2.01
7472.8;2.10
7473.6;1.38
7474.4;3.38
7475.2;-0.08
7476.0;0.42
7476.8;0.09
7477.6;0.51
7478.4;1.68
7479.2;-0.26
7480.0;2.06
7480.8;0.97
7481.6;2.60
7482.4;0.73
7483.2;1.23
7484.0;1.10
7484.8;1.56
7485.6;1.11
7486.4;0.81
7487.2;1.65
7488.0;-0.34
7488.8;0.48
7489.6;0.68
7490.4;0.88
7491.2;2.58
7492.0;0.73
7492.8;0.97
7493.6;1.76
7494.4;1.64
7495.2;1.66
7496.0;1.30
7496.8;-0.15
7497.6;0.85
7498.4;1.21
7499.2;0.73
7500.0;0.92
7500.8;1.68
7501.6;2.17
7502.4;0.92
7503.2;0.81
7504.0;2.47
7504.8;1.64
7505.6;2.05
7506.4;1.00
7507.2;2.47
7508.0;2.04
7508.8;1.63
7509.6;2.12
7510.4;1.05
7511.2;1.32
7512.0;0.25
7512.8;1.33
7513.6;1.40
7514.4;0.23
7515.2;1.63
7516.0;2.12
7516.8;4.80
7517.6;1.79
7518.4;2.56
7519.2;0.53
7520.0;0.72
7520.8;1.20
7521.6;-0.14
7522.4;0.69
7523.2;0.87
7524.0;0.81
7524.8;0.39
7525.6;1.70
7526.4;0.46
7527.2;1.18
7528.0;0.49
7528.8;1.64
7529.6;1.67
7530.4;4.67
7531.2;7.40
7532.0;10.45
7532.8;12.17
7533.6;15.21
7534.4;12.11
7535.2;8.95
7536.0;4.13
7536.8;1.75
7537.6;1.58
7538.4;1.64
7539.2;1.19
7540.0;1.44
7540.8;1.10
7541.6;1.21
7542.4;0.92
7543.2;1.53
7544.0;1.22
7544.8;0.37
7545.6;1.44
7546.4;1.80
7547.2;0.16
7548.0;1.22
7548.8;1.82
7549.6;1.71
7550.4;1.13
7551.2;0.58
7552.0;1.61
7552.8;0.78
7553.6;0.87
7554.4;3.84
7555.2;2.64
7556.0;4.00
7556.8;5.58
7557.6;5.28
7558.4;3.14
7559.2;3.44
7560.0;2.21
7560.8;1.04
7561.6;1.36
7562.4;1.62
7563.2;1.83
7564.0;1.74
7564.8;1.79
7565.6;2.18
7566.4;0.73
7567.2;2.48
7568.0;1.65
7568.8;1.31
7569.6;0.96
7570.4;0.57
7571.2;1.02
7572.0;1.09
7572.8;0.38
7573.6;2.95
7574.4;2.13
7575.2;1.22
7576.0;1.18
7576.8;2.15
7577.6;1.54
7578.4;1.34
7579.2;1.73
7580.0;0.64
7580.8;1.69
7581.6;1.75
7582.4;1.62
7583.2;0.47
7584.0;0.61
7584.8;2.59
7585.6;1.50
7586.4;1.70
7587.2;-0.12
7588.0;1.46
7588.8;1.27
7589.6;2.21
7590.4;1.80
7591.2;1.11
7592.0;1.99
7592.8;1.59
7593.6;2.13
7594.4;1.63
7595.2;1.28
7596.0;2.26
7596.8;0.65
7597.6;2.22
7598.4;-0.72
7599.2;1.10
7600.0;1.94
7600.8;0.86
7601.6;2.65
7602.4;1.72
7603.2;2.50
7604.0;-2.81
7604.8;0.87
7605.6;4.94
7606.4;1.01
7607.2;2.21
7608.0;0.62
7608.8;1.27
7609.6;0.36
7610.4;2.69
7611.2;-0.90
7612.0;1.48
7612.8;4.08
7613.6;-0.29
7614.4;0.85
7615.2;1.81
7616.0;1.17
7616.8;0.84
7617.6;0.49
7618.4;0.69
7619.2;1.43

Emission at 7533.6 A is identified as Halpha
